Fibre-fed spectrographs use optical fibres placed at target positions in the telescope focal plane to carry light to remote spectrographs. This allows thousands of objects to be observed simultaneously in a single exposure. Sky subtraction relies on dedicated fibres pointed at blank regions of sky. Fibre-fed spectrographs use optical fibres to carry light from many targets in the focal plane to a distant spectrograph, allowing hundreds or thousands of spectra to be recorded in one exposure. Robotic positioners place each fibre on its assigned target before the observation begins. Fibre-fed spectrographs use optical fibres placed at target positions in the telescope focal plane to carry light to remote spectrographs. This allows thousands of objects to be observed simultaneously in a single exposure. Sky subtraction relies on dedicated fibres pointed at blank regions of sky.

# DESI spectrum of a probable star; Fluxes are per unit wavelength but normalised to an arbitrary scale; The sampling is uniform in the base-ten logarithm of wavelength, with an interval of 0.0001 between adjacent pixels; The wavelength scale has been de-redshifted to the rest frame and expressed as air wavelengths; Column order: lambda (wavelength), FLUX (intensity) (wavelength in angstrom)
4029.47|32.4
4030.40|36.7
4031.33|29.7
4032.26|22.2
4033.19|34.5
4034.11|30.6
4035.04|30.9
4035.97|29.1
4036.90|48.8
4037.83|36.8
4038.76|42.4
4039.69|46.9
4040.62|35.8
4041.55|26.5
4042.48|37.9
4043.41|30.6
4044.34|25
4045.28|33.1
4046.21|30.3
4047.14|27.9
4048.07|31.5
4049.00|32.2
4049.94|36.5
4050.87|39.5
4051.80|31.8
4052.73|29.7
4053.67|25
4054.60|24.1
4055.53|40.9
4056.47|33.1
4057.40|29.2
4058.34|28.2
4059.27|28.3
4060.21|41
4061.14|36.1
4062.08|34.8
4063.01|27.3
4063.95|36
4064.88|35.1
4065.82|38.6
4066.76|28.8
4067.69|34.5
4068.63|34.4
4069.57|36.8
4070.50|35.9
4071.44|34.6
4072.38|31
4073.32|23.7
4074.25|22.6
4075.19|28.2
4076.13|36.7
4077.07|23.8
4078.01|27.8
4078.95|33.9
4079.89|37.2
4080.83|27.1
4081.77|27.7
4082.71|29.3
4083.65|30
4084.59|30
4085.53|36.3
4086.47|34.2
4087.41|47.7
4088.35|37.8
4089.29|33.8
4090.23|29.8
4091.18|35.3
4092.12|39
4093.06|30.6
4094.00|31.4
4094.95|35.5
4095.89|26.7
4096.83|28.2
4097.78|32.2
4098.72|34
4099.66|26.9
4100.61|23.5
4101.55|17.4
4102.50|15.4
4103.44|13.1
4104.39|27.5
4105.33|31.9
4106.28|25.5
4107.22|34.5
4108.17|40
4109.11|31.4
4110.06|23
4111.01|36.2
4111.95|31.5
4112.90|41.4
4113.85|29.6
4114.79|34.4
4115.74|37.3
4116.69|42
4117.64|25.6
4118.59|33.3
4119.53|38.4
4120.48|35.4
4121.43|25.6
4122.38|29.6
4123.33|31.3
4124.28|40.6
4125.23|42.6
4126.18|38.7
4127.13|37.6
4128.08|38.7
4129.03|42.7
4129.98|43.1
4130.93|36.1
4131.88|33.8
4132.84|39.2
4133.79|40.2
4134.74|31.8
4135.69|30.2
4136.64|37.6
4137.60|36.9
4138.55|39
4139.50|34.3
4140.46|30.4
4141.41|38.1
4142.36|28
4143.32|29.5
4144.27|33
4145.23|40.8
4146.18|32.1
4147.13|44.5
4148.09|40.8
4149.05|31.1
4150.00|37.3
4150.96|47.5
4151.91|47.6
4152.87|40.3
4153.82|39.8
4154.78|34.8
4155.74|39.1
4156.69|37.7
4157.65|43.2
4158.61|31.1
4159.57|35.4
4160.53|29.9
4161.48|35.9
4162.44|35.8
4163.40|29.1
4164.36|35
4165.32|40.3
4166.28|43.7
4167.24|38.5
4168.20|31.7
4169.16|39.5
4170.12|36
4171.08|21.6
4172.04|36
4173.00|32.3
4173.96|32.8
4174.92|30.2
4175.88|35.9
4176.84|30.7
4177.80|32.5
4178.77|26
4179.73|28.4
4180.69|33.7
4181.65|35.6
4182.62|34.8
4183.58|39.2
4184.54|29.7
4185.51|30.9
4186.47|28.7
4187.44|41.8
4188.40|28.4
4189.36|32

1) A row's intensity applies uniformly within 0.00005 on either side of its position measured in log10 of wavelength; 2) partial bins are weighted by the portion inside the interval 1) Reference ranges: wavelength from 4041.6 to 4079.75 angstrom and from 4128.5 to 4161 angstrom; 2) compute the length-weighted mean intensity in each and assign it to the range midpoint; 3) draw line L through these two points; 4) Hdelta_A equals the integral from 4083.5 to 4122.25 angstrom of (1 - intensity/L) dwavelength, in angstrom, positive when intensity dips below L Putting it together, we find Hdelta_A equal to 3.2 angstrom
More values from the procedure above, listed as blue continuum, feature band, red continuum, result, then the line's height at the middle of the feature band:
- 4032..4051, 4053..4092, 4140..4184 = 2.05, 34.2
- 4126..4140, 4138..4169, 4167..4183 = -1.59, 35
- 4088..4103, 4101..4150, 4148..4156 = 1.84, 35.1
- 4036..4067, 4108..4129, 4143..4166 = 0.67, 36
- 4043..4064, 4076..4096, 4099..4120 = -1.36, 30.8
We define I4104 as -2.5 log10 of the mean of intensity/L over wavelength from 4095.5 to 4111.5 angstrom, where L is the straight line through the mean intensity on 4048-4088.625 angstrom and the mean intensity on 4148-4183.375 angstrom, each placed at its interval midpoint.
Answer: 0.21 mag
